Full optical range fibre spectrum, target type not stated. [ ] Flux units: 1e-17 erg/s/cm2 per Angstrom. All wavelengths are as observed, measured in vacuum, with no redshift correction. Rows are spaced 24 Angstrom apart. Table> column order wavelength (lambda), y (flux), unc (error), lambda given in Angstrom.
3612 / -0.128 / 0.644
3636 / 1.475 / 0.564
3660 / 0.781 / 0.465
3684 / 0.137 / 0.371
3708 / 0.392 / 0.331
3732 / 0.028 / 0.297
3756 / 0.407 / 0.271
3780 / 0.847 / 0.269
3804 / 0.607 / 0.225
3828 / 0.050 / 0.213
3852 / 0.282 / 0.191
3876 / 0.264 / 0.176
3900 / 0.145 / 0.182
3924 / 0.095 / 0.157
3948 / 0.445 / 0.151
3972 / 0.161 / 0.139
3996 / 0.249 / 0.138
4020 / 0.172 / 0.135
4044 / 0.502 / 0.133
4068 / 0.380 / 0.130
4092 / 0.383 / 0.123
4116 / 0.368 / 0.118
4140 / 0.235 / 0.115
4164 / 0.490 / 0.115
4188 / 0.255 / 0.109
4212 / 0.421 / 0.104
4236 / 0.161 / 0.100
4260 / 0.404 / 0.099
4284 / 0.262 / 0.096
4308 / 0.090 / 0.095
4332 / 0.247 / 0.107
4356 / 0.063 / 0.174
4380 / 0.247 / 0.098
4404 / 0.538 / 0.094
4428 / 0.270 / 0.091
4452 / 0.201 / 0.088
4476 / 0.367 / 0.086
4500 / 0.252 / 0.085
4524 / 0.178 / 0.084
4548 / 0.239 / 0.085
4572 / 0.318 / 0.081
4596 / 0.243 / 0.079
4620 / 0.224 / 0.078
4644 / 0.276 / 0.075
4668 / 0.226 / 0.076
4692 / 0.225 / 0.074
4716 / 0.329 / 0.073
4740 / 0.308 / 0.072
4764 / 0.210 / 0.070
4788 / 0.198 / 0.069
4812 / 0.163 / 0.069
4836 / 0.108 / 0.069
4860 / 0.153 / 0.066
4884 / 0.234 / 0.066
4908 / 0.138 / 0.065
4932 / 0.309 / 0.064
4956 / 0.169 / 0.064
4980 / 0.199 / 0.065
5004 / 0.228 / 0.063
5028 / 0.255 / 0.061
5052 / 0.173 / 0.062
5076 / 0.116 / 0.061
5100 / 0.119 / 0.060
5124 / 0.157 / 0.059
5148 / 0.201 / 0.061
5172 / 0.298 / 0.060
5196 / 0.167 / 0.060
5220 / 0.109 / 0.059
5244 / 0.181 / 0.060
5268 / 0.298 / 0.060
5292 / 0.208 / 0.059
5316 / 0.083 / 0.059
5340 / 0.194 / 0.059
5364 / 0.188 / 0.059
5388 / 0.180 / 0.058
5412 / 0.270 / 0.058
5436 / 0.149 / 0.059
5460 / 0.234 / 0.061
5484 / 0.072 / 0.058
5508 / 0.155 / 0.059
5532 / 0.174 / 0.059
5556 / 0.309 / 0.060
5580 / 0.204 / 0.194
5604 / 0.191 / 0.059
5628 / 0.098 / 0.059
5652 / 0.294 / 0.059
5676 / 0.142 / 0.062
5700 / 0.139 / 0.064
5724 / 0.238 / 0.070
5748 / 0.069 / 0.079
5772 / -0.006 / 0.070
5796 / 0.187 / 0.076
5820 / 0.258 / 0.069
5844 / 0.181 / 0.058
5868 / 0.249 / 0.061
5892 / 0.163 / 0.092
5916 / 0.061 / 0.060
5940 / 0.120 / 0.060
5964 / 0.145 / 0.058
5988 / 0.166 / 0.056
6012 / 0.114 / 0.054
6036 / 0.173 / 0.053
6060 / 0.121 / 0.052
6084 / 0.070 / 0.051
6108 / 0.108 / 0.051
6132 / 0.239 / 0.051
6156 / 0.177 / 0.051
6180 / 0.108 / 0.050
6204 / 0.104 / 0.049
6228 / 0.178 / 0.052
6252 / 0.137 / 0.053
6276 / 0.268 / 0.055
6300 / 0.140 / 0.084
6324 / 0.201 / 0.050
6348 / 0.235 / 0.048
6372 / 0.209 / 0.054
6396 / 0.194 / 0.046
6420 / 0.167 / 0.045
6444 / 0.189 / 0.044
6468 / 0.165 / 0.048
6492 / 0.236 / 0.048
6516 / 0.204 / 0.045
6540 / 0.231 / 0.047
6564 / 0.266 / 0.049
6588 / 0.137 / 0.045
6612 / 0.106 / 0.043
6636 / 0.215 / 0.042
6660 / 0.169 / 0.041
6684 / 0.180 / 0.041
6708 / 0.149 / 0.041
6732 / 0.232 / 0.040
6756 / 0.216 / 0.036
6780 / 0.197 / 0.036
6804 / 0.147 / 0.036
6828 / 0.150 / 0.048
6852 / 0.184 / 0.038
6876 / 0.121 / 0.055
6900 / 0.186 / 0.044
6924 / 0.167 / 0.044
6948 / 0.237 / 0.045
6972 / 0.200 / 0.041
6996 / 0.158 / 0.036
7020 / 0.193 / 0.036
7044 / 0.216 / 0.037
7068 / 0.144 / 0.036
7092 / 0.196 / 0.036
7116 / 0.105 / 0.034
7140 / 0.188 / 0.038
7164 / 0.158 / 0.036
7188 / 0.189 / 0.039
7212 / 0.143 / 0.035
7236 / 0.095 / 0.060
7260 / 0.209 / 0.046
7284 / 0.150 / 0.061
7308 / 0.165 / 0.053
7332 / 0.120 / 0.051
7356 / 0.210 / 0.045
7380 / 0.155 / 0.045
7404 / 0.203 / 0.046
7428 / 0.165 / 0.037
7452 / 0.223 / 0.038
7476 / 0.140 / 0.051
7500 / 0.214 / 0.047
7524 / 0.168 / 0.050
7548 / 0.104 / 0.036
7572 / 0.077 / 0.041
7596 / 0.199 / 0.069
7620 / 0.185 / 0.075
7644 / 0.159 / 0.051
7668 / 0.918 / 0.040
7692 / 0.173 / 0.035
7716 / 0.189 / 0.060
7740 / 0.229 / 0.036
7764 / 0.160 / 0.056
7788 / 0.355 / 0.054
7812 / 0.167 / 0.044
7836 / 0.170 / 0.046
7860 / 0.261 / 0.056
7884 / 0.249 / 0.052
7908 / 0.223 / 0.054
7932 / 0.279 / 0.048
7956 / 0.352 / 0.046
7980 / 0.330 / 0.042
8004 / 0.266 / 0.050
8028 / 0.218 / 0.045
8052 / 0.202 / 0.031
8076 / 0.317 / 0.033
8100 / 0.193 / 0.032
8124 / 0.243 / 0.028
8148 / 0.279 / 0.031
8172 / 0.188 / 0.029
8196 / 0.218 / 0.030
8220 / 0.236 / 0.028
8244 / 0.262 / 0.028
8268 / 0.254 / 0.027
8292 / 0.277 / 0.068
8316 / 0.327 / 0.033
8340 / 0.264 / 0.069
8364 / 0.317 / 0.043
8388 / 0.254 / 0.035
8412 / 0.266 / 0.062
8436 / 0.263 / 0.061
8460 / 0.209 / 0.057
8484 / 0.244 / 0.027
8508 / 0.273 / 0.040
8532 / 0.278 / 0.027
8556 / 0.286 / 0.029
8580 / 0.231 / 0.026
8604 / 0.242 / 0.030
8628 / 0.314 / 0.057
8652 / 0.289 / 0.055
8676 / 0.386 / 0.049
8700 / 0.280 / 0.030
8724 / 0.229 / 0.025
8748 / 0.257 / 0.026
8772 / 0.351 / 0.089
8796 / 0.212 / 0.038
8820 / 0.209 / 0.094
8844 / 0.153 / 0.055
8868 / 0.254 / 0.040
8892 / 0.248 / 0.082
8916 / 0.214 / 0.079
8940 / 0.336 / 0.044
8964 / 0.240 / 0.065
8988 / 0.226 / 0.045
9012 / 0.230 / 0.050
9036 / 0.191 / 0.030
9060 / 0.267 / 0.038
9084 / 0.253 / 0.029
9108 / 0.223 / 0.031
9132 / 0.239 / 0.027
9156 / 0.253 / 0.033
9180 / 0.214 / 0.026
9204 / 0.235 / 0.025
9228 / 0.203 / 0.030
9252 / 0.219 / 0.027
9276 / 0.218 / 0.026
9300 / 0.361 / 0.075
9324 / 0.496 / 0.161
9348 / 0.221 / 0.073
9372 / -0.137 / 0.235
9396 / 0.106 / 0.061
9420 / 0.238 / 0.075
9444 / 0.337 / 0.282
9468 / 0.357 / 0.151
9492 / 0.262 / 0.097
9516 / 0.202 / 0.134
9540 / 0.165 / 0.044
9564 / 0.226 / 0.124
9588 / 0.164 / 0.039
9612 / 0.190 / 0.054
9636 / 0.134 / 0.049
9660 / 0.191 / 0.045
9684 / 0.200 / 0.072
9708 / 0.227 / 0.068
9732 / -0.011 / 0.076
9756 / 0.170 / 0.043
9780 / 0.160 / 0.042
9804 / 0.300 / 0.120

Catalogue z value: 1.06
